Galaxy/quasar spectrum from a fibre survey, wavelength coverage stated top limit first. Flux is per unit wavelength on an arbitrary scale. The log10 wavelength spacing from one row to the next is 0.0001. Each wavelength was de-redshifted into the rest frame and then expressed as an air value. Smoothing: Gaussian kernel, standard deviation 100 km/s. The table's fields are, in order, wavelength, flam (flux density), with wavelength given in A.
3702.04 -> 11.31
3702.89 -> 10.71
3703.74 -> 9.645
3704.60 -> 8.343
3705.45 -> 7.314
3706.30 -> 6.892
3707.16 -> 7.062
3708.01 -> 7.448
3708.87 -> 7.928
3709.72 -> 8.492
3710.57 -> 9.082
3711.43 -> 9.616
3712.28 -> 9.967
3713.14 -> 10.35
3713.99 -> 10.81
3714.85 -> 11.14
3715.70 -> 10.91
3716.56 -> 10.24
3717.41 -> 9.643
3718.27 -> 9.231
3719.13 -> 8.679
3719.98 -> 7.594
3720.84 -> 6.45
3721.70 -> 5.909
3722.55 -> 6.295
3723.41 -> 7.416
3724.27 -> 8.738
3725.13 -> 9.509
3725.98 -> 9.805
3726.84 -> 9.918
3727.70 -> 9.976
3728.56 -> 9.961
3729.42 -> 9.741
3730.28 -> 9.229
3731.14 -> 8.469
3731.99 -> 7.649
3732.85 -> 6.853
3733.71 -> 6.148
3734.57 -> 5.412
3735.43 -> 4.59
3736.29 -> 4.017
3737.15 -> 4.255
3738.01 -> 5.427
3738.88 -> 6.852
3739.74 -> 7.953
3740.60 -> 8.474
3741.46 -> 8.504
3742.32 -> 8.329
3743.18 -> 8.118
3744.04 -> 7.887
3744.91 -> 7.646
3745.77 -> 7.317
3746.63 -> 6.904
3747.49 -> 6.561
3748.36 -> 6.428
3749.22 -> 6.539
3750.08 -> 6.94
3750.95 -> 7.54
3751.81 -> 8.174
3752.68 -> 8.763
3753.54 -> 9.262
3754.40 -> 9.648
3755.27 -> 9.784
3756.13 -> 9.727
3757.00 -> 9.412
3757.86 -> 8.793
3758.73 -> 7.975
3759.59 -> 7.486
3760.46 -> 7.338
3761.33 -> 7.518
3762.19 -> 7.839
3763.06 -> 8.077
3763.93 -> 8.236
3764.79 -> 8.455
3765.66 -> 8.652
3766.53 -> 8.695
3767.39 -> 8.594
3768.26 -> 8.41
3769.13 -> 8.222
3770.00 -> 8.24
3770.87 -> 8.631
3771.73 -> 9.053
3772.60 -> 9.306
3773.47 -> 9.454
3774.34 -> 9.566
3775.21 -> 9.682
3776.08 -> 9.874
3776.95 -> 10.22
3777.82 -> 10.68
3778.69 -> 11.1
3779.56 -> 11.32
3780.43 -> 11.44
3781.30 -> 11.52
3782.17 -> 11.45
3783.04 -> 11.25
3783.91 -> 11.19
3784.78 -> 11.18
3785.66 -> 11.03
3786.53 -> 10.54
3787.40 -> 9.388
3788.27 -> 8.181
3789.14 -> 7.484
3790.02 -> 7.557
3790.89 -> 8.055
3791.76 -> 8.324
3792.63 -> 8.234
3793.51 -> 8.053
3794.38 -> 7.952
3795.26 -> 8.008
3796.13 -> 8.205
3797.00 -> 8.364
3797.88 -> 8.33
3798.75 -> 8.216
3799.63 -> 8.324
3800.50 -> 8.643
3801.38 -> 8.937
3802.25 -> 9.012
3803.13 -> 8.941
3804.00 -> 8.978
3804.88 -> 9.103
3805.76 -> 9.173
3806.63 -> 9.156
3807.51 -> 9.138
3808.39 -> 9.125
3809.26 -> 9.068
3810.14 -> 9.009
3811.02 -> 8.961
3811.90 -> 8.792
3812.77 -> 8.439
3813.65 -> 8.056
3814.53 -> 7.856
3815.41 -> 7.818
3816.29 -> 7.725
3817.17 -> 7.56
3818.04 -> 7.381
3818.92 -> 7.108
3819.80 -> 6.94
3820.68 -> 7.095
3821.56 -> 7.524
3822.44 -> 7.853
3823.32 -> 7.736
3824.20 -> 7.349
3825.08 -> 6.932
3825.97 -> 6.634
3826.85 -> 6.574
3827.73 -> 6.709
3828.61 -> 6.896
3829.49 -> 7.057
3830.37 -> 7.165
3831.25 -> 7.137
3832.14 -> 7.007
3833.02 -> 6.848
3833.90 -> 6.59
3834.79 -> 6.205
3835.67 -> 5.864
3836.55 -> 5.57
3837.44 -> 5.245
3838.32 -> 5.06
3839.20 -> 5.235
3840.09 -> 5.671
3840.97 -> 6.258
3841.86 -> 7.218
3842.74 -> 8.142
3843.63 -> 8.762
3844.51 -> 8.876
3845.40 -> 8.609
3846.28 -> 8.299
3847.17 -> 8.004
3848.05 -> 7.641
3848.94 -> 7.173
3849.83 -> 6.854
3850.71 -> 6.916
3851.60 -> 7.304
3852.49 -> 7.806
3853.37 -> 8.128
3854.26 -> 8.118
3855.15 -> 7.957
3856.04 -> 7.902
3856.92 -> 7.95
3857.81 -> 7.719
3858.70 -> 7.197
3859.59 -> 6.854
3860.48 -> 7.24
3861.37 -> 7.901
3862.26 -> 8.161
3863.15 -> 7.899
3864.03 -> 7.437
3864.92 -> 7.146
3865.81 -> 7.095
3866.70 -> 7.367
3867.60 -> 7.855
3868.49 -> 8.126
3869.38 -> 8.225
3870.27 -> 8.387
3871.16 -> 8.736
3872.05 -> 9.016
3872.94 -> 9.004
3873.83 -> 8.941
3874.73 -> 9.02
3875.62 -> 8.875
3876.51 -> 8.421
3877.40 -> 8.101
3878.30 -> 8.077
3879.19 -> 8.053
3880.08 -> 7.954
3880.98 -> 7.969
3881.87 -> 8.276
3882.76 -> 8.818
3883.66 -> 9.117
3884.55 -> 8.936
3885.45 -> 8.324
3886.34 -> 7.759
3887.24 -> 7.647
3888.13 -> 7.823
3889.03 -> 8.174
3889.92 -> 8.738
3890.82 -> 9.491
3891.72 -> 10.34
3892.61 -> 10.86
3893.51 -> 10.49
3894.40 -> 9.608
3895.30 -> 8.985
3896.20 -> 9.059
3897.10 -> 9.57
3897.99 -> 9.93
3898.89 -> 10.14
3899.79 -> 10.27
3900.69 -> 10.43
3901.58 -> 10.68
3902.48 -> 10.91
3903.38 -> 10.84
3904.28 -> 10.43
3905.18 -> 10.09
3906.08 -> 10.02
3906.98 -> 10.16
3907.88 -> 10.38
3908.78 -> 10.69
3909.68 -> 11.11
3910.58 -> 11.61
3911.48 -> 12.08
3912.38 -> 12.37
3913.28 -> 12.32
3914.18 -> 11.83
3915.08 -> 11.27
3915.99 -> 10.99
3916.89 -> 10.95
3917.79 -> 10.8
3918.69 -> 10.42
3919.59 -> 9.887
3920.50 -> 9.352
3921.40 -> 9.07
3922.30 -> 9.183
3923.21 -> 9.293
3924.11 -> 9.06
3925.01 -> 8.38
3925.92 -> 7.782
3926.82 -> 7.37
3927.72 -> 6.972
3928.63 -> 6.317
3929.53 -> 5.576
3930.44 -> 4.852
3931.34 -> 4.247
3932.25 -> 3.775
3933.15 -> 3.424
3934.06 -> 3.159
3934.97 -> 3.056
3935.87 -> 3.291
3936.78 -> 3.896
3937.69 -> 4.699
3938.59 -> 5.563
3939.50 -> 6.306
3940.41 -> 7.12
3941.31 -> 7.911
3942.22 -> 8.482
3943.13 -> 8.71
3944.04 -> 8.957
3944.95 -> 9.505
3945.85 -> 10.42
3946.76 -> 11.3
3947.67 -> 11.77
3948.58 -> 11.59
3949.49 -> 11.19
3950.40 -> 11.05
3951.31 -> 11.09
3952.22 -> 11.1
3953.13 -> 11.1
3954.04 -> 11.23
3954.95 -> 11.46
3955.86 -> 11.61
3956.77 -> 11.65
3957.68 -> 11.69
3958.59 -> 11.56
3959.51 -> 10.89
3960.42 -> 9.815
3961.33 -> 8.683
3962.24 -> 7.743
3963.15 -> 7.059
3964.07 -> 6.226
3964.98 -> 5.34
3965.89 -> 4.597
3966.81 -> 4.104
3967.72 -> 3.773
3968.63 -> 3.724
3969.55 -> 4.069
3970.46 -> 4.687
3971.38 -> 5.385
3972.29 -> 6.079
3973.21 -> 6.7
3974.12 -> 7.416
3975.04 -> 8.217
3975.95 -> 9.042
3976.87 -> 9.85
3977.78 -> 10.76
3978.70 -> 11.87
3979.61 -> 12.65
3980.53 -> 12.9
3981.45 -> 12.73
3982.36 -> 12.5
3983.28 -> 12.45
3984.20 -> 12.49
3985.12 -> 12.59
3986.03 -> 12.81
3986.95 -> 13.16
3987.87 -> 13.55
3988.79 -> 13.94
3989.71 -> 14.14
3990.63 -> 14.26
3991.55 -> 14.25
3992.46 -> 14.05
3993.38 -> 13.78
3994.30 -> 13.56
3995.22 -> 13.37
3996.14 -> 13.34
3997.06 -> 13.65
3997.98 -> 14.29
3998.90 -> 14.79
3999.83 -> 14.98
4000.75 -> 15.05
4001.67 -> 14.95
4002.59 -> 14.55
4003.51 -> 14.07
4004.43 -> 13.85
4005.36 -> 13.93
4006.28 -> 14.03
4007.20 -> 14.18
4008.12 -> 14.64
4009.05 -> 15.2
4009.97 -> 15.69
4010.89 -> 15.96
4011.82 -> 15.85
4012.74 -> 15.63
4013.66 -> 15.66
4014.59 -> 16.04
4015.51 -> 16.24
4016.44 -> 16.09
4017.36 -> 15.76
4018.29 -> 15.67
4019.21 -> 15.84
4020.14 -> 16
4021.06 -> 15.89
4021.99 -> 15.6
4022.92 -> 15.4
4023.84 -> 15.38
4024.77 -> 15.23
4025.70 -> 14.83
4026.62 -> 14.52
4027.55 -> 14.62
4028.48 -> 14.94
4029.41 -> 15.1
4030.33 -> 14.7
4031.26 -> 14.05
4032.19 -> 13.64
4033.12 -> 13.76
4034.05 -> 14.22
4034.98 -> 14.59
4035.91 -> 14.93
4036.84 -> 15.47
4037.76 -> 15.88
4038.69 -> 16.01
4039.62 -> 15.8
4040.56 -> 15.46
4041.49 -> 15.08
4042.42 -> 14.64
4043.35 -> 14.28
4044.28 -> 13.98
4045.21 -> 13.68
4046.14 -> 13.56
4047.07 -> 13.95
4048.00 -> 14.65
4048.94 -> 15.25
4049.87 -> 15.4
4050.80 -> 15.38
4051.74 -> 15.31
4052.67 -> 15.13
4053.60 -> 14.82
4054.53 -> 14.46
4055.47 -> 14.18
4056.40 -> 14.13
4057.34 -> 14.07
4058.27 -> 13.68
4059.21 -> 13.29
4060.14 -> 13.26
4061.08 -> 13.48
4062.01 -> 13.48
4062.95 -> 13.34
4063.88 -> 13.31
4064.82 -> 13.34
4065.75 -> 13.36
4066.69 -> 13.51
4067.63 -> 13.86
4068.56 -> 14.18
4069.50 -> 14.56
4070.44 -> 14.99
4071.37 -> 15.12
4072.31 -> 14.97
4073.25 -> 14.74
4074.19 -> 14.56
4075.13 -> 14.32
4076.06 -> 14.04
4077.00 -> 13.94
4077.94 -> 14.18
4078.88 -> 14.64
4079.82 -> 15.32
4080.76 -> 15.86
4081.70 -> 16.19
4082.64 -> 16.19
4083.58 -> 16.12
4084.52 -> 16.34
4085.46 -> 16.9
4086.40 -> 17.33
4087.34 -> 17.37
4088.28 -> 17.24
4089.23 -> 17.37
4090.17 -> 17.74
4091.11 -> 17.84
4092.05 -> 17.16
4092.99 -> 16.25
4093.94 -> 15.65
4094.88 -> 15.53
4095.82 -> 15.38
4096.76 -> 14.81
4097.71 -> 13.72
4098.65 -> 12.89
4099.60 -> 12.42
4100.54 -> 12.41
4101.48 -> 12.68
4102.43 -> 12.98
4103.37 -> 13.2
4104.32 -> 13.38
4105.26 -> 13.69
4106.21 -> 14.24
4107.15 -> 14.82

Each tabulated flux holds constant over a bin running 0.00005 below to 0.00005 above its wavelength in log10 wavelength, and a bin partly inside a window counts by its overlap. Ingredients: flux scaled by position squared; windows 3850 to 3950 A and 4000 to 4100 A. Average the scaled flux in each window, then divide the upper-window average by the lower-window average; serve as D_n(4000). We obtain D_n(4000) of 1.9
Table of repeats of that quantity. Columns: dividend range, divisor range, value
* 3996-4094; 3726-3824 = 2.03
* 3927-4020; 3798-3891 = 1.46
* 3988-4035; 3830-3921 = 1.83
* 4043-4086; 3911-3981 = 1.83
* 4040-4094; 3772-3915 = 1.94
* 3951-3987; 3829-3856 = 1.39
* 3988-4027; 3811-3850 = 2.26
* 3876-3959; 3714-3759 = 1.24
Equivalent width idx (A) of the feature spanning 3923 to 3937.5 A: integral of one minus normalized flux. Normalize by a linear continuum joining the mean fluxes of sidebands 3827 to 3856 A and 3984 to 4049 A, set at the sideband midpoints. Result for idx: 7.06 A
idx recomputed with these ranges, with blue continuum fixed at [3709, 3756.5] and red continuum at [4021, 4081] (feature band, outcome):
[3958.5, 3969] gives 4.9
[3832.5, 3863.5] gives 9.6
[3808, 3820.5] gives 2.1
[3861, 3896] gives 8.2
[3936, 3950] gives 4.5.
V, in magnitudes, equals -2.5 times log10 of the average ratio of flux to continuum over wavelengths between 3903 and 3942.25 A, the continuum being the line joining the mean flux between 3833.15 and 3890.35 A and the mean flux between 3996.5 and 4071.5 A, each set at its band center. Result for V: 0.20 mag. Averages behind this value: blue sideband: 7.71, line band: 8.31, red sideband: 14.7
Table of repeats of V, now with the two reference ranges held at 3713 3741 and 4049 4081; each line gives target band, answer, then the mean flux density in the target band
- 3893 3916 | 0.073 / 10.6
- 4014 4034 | -0.124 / 15.2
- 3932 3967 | 0.416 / 8.32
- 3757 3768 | 0.070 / 8.19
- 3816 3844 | 0.410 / 6.83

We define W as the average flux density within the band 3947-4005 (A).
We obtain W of 10.9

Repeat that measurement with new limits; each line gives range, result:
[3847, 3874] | 7.8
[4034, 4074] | 14.4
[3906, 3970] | 8.55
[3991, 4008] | 14.2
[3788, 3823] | 8.27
